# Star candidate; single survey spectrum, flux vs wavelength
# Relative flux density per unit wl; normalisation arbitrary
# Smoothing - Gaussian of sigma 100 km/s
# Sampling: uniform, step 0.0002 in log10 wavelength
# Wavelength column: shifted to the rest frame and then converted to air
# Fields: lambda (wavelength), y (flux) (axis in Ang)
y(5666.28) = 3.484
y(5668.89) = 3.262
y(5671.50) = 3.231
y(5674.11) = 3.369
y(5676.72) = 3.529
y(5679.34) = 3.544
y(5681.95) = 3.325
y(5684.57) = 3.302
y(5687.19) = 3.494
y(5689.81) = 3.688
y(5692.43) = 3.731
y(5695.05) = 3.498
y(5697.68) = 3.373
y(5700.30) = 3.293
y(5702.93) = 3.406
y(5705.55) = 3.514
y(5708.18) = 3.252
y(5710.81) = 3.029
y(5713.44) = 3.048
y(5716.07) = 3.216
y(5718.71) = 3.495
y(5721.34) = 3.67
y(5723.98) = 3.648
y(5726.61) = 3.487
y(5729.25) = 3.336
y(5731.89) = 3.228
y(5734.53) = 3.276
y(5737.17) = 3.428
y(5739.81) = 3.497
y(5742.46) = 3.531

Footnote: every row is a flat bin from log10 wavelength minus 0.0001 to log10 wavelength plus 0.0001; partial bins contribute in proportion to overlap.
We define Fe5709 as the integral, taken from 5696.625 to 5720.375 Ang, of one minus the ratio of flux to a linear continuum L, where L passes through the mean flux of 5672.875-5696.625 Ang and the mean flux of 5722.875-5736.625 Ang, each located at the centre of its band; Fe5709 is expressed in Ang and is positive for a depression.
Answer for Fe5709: 1.01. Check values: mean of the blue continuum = 3.5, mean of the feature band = 3.3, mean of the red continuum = 3.39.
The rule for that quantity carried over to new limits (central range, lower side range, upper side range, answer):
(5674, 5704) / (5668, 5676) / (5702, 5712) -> -1.47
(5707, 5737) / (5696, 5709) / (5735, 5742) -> 0.66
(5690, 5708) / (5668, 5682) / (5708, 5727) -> -0.53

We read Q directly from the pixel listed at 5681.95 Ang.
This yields 3.325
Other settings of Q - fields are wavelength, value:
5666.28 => 3.484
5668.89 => 3.262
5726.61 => 3.487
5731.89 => 3.228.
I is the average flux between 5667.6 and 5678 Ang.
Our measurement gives 3.35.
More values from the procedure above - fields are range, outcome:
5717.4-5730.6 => 3.53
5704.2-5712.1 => 3.27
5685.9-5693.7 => 3.64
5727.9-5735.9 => 3.28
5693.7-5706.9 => 3.42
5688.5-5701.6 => 3.52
